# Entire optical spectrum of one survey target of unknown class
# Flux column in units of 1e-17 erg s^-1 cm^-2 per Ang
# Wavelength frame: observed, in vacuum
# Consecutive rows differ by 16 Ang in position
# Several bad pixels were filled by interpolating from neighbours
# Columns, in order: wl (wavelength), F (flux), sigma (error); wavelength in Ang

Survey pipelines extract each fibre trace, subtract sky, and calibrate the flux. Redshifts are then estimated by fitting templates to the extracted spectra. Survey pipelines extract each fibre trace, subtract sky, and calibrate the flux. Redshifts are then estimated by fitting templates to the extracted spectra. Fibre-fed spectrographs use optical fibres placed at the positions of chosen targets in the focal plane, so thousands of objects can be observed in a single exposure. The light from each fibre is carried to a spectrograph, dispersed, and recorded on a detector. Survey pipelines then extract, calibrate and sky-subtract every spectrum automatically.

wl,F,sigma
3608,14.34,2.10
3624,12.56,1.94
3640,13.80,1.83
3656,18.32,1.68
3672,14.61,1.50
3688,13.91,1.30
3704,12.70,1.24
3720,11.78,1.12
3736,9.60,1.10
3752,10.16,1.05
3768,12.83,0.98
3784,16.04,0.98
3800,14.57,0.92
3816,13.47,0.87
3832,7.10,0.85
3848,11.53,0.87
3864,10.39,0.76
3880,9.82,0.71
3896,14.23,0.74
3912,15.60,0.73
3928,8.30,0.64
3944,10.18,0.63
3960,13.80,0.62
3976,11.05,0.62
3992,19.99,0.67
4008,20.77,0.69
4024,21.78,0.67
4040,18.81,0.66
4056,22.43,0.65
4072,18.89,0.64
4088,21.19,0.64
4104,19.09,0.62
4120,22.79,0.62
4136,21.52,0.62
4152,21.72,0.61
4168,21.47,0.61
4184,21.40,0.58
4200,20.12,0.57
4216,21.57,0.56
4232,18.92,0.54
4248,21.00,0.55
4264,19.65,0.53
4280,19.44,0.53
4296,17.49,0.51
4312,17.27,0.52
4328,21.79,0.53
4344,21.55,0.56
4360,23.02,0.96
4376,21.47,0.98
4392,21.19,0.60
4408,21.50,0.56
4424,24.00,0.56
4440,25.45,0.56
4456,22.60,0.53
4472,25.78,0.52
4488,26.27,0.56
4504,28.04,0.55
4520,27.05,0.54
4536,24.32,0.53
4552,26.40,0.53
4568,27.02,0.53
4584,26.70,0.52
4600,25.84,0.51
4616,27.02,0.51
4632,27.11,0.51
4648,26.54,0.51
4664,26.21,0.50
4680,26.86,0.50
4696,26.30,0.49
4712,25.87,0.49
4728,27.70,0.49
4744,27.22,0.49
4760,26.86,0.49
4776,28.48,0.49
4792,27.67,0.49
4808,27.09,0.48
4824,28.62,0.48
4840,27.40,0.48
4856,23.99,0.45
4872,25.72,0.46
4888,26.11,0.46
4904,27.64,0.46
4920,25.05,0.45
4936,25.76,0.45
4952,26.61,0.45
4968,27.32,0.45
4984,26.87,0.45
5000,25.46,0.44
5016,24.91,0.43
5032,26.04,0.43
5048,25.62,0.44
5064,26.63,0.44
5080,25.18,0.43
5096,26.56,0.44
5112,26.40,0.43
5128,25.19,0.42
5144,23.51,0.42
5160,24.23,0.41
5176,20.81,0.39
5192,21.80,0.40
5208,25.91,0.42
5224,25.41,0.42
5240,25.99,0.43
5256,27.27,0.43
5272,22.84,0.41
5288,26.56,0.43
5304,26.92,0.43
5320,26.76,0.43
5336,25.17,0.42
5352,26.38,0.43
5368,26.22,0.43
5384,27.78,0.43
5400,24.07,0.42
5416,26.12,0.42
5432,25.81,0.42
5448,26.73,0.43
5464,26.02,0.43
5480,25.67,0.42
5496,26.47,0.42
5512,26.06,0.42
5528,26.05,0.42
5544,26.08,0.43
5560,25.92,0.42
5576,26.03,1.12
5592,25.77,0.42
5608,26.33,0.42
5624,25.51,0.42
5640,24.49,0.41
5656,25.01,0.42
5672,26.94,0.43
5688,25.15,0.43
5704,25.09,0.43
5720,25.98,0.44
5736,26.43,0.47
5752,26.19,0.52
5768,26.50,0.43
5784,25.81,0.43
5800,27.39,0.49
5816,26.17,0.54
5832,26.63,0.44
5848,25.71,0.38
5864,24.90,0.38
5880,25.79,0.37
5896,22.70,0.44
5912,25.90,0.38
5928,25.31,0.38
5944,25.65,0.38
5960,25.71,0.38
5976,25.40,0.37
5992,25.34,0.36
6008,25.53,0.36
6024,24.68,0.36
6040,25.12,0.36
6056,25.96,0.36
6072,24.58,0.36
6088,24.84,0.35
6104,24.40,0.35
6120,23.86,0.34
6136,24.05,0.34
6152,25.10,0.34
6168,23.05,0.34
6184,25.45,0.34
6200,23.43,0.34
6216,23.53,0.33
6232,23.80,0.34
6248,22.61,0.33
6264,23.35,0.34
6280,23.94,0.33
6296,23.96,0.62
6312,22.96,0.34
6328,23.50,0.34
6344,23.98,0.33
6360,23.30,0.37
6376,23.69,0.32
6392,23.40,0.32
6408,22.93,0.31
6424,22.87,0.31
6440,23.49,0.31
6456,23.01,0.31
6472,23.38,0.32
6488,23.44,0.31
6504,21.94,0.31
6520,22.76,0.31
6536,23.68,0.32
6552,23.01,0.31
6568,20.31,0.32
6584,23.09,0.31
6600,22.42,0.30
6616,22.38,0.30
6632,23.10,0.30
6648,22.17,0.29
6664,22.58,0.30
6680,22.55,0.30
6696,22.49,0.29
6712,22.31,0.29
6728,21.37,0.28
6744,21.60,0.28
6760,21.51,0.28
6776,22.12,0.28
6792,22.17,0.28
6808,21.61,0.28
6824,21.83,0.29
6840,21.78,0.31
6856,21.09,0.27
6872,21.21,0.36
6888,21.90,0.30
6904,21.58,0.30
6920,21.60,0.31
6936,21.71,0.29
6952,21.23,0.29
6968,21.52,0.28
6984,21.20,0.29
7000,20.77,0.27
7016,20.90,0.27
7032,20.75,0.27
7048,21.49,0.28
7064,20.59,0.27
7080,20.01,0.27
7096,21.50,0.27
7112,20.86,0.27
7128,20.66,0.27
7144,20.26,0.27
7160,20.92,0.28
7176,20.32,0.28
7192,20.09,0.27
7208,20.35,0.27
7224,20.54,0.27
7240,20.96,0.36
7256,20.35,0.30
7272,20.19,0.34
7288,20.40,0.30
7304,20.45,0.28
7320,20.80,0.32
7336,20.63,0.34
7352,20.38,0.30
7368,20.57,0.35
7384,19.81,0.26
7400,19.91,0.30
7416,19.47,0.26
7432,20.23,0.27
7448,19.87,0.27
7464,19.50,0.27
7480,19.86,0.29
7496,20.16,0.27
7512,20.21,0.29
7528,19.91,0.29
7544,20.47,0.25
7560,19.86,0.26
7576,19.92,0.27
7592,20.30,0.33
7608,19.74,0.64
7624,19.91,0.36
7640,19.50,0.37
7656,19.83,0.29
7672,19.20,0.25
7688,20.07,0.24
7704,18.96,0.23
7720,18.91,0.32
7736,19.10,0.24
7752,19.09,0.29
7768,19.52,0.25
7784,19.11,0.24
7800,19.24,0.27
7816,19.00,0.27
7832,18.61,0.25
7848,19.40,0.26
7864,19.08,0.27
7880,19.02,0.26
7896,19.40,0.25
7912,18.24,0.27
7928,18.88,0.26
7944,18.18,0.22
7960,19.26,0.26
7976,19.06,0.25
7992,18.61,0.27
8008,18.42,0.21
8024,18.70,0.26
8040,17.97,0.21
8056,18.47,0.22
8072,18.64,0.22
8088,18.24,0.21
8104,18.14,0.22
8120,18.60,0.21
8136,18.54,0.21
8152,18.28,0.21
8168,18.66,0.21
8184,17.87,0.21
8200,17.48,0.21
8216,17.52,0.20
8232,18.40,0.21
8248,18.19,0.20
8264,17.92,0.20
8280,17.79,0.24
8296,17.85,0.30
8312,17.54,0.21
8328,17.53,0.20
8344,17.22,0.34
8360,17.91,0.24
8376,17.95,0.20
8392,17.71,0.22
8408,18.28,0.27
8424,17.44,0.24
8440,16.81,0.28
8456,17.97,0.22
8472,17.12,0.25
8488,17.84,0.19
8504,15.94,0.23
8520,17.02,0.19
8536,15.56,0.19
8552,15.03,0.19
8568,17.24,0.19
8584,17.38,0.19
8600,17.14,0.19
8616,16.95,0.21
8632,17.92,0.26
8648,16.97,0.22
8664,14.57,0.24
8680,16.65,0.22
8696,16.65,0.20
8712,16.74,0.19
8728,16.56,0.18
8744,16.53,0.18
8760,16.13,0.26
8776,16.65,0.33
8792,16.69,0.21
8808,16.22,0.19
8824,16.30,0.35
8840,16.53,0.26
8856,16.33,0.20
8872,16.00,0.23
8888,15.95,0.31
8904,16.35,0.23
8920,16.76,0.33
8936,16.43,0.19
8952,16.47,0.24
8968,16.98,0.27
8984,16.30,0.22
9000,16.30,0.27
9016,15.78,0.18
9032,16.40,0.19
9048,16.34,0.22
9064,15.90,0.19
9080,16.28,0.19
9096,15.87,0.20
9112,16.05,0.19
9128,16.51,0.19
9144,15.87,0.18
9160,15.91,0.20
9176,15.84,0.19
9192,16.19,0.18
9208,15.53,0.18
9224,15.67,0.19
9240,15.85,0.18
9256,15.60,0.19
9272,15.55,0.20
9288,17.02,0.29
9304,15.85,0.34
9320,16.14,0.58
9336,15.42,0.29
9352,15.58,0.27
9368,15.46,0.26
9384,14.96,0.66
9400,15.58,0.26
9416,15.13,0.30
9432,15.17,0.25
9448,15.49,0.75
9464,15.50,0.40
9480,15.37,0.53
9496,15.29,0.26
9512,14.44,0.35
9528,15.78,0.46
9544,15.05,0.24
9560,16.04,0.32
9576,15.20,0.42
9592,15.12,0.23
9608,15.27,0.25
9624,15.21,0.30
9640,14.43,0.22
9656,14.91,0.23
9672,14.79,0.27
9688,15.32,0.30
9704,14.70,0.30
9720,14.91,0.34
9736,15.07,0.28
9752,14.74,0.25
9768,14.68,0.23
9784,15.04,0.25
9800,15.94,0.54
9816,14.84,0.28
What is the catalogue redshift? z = 0.000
